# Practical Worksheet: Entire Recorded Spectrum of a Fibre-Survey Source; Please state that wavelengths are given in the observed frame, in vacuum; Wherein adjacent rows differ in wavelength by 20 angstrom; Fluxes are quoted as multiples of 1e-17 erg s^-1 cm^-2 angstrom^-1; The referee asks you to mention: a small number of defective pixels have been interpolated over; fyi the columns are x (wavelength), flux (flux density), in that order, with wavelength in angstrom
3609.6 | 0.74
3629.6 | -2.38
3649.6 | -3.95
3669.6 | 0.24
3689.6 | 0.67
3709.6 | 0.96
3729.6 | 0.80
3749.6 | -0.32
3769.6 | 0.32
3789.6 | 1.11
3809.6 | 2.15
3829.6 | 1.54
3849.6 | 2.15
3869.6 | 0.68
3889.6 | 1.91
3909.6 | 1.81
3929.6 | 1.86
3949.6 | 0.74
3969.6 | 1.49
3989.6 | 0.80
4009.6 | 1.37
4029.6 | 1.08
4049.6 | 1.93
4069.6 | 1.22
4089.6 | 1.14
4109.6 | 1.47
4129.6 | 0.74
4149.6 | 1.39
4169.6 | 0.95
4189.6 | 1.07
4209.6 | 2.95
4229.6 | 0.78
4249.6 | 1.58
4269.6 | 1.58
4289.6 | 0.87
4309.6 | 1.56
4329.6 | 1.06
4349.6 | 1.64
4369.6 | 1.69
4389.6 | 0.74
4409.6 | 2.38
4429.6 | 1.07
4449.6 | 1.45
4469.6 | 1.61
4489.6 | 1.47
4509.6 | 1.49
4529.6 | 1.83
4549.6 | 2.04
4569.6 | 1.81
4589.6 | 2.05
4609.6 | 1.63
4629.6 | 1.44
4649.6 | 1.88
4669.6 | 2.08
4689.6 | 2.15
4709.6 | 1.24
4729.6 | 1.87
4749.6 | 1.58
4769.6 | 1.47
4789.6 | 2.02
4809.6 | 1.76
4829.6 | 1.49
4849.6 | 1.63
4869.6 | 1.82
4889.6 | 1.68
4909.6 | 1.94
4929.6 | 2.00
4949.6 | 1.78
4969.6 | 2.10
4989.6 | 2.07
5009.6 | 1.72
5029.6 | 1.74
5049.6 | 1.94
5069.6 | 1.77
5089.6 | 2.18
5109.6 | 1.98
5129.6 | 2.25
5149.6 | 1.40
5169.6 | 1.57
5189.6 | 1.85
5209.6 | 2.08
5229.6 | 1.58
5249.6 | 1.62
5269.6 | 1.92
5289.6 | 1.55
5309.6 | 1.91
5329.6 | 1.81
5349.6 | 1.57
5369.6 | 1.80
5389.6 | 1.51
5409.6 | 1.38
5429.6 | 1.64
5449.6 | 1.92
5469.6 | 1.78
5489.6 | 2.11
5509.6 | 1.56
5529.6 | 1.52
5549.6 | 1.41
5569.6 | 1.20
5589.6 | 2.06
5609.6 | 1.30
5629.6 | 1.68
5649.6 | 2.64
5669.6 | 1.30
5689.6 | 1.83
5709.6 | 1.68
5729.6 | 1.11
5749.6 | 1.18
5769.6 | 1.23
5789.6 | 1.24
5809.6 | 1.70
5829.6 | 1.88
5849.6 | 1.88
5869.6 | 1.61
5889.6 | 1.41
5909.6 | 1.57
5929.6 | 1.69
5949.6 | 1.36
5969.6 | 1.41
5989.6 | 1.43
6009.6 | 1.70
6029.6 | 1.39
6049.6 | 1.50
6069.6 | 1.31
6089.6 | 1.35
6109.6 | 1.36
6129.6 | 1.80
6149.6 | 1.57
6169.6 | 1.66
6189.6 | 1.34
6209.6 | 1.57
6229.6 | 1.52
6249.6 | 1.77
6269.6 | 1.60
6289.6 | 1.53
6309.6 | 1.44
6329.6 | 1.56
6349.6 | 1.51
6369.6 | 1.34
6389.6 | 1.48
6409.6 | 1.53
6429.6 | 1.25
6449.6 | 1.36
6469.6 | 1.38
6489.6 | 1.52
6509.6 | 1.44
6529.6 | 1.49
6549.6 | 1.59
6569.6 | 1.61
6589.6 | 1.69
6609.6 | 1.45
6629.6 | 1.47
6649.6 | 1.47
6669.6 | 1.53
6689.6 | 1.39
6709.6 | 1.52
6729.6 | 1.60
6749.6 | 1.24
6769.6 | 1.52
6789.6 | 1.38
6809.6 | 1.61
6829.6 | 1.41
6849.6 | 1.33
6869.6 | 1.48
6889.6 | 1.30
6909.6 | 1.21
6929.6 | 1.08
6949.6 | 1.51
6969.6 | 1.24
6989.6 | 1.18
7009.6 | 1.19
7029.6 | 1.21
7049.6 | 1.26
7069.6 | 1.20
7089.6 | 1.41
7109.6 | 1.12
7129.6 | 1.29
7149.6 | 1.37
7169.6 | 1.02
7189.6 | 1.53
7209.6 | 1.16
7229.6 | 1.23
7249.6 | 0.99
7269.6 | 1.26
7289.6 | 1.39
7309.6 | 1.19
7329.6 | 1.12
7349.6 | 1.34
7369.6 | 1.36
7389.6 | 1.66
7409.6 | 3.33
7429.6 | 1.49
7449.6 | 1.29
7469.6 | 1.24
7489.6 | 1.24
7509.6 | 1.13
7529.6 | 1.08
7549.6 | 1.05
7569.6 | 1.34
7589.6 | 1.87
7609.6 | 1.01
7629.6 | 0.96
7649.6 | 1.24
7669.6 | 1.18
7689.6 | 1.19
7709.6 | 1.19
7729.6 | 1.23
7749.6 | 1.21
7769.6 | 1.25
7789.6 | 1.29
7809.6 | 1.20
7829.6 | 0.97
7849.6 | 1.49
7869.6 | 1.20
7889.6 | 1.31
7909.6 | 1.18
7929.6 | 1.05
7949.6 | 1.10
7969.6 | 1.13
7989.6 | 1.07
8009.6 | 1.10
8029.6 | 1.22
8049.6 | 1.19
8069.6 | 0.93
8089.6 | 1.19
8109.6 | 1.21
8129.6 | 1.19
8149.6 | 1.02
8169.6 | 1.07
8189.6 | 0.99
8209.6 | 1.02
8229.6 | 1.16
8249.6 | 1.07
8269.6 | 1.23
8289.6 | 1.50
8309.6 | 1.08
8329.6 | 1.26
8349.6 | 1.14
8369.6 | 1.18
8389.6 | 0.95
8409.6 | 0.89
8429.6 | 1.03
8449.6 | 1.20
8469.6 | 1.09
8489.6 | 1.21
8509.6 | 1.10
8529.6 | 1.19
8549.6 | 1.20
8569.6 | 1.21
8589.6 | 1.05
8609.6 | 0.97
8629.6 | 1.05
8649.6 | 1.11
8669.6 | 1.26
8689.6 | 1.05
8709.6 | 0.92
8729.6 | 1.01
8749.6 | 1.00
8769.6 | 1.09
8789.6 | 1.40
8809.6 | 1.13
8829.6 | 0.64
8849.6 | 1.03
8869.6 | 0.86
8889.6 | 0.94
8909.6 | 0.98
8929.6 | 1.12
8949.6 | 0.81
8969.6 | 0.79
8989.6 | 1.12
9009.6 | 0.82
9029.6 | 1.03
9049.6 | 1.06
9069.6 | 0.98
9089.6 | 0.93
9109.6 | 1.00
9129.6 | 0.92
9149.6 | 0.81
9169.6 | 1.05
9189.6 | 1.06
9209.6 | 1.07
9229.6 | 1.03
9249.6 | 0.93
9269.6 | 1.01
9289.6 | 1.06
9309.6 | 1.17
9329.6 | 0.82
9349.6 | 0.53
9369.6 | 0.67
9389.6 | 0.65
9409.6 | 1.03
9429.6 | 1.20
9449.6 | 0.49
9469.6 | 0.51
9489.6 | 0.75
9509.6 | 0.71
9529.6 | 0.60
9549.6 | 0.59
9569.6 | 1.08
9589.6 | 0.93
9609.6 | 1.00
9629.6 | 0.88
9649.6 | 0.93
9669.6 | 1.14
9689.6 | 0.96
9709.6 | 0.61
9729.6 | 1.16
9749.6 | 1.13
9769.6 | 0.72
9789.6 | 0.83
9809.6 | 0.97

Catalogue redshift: 0.13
